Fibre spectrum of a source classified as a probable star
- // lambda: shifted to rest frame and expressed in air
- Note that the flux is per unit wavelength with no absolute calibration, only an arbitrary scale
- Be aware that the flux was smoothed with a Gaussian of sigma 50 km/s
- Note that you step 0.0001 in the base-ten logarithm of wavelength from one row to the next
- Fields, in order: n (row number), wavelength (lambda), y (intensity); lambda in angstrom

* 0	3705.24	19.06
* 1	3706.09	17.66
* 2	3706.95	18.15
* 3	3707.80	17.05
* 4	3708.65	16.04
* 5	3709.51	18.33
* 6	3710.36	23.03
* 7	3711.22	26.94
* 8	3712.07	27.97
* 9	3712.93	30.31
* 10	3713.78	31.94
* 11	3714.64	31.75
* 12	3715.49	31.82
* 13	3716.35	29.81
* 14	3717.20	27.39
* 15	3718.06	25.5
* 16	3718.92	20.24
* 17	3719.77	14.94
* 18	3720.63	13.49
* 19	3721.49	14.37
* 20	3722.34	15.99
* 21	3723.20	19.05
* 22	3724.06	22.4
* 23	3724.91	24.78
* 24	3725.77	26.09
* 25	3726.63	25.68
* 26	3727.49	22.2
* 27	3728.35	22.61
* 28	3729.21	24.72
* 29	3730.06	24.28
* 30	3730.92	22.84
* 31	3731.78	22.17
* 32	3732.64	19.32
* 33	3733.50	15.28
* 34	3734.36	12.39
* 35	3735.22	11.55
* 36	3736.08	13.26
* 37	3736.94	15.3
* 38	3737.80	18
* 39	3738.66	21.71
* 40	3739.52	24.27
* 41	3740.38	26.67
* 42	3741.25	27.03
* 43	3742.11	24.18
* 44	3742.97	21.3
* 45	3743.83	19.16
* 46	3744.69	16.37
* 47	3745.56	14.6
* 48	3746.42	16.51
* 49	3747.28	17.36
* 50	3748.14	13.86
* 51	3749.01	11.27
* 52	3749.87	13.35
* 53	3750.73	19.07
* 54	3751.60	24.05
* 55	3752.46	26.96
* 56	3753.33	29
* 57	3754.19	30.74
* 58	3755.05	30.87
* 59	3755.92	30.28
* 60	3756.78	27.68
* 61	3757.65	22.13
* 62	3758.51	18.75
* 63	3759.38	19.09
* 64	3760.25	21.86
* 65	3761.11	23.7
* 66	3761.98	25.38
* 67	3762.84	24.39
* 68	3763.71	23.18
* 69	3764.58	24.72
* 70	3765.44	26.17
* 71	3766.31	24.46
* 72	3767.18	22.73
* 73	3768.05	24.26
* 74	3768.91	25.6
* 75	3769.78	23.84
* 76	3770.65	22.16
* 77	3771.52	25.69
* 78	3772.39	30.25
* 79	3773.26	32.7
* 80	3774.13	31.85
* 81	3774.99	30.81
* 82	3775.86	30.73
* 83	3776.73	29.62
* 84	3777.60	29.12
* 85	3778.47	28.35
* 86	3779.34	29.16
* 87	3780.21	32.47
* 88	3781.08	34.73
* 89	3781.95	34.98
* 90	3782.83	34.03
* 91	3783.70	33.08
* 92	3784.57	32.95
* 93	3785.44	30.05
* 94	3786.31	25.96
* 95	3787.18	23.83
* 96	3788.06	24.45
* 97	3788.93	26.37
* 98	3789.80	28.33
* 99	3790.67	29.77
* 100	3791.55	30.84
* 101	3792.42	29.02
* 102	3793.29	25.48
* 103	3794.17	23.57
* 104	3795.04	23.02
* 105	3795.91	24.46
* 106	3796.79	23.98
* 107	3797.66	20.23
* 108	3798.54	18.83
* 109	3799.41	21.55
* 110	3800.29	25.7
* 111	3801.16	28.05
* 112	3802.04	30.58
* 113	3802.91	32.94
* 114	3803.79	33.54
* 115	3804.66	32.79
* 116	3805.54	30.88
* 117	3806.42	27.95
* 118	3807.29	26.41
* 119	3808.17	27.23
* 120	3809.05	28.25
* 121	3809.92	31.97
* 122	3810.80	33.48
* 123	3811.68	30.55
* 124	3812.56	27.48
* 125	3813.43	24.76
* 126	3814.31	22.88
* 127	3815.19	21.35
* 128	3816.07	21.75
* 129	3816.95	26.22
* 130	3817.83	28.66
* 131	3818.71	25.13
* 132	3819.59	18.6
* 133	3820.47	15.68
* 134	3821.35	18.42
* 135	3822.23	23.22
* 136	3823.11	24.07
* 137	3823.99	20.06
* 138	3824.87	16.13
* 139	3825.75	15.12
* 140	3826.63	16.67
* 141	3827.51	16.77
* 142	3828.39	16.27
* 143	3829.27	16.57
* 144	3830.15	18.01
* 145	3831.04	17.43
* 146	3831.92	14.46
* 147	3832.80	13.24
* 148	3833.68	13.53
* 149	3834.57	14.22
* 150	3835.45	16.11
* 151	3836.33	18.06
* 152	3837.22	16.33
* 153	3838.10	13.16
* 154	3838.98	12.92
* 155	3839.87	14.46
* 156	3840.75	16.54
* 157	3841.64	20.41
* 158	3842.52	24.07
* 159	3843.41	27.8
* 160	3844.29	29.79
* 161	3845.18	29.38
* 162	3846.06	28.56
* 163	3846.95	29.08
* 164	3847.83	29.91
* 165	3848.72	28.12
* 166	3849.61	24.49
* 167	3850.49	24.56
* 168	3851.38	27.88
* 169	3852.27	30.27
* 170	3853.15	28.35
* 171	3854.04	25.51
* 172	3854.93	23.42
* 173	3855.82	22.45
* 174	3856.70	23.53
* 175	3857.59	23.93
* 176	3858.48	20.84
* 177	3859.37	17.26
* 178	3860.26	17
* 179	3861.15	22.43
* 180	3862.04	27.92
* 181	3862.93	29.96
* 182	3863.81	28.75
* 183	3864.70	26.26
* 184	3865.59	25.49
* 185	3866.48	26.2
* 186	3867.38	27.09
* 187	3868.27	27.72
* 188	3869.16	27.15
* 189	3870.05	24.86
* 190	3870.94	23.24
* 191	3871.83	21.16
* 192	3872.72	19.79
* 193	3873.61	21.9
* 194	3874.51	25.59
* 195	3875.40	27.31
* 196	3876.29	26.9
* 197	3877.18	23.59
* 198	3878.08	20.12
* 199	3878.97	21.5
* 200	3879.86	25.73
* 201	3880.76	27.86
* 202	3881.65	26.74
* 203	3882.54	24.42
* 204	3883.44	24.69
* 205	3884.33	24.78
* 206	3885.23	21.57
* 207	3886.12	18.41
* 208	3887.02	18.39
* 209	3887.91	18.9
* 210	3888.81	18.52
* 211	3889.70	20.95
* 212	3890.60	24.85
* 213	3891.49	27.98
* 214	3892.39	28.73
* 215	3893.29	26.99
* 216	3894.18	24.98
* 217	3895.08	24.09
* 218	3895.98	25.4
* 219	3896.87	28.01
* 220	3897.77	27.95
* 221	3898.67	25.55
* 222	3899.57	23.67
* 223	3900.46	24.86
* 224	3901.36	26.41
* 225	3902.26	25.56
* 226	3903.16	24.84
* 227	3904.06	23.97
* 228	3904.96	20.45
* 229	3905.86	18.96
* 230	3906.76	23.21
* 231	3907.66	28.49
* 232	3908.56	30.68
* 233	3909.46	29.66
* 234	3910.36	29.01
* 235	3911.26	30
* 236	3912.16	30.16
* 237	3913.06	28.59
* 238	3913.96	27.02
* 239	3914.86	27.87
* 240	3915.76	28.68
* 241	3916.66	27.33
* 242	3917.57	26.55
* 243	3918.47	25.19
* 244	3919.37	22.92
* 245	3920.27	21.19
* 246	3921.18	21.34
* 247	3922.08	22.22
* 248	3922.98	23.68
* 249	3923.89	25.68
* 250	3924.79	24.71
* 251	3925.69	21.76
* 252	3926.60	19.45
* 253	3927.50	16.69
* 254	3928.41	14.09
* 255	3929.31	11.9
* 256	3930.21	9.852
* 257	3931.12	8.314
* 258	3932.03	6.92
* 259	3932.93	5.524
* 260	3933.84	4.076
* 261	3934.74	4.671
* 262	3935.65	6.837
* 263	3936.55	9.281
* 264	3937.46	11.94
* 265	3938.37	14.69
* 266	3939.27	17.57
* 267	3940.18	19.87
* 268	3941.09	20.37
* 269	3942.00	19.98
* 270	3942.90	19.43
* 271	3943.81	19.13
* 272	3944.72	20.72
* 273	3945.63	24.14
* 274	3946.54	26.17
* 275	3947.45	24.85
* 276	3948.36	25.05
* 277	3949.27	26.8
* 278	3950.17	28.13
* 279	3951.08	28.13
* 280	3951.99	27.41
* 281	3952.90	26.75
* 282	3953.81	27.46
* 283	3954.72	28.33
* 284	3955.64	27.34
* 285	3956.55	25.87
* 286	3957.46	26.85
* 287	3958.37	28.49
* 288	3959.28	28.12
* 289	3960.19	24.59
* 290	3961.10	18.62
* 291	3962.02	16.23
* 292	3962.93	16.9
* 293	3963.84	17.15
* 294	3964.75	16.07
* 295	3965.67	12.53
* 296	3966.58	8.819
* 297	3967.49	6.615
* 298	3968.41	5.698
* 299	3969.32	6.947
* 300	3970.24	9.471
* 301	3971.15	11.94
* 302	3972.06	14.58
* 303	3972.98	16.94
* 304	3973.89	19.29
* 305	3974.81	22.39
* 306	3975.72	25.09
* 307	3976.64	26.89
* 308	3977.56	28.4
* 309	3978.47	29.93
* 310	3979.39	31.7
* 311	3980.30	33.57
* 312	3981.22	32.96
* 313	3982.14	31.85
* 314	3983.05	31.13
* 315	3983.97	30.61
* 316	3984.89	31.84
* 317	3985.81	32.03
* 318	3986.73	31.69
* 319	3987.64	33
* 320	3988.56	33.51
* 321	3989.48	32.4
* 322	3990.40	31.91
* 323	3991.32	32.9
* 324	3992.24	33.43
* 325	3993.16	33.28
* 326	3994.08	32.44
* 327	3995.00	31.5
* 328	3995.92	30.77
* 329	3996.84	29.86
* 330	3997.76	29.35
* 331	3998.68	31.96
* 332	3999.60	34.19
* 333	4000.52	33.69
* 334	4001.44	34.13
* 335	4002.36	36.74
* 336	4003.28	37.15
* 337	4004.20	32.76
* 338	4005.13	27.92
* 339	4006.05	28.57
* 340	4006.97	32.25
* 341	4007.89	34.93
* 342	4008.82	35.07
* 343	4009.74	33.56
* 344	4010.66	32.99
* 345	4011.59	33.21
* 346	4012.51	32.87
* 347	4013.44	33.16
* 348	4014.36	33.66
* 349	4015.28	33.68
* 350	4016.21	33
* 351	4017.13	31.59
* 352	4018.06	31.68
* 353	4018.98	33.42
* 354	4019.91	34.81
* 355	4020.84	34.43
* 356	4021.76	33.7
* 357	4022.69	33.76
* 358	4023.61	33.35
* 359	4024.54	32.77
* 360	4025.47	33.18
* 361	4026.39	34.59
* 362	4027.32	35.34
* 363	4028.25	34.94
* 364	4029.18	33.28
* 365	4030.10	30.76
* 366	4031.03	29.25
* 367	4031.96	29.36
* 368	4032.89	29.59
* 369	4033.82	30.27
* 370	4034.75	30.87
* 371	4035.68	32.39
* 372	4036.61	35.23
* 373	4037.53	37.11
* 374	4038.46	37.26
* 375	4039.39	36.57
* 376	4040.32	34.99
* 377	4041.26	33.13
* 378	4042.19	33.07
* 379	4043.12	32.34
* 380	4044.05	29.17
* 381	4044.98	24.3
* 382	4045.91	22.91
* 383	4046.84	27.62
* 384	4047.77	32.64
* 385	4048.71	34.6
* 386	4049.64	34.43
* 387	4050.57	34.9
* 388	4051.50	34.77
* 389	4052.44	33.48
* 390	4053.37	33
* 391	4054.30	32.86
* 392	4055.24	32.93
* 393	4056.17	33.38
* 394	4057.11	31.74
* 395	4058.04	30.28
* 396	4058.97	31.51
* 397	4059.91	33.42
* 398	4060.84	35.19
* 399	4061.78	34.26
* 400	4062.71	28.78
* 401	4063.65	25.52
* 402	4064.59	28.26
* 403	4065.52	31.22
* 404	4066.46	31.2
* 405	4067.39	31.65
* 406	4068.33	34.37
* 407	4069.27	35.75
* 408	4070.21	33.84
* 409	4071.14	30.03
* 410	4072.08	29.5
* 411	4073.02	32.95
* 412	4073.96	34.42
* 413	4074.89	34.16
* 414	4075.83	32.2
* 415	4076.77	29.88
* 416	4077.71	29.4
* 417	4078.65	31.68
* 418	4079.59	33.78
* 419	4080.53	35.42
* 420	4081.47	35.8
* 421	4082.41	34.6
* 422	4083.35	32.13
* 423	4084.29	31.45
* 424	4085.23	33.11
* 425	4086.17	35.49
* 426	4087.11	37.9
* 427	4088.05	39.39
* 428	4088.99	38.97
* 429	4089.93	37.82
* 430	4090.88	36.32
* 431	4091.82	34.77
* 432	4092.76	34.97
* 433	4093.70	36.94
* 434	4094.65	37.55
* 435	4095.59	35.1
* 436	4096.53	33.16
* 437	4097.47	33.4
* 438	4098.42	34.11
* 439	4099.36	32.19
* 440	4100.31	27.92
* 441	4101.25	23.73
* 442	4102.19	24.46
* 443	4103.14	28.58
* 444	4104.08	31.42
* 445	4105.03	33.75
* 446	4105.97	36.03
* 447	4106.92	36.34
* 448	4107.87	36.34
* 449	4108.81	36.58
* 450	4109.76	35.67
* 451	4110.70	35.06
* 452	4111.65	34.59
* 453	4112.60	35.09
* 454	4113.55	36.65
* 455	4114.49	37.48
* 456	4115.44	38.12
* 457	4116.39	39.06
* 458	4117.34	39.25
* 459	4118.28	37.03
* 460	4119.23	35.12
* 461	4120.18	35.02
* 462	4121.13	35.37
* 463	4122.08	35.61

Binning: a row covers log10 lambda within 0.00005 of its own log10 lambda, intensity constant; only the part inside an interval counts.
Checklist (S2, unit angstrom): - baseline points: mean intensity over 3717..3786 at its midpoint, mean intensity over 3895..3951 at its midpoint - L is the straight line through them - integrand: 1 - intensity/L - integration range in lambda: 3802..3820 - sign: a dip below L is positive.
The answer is -3.8 angstrom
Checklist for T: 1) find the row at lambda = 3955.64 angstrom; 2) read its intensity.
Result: 27.34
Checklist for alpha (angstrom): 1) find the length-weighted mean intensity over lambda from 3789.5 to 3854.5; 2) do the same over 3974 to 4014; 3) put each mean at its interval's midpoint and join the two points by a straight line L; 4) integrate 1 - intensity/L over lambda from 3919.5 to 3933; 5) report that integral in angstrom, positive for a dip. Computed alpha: 5.3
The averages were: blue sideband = 23.5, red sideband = 31.7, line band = 17.3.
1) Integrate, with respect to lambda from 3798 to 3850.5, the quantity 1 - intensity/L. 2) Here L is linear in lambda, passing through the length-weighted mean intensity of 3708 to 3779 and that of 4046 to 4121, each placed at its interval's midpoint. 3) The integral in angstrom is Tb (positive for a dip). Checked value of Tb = 5.5 angstrom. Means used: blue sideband 23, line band 22.8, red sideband 33.5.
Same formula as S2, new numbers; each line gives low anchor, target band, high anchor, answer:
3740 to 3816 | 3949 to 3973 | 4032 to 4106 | 8.30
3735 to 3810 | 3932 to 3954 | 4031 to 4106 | 8.06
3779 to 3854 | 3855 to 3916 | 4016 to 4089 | 4.69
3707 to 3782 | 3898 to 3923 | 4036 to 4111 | 2.24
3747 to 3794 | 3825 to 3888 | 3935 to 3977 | 1.92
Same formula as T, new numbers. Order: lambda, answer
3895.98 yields 25.4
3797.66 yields 20.23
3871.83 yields 21.16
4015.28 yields 33.68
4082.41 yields 34.6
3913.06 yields 28.59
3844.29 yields 29.79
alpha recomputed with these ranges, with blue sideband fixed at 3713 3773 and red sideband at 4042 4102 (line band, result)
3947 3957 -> 0.7 angstrom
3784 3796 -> -1.7 angstrom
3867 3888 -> 2.2 angstrom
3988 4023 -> -2.6 angstrom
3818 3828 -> 2.2 angstrom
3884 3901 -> 1.9 angstrom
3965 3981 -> 6.0 angstrom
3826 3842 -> 6.0 angstrom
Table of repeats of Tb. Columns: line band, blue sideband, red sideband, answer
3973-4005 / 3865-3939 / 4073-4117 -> -3.87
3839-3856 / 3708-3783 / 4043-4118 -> 0.80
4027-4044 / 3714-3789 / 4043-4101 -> -0.63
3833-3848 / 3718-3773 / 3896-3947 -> 0.52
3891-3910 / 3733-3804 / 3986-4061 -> 2.02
